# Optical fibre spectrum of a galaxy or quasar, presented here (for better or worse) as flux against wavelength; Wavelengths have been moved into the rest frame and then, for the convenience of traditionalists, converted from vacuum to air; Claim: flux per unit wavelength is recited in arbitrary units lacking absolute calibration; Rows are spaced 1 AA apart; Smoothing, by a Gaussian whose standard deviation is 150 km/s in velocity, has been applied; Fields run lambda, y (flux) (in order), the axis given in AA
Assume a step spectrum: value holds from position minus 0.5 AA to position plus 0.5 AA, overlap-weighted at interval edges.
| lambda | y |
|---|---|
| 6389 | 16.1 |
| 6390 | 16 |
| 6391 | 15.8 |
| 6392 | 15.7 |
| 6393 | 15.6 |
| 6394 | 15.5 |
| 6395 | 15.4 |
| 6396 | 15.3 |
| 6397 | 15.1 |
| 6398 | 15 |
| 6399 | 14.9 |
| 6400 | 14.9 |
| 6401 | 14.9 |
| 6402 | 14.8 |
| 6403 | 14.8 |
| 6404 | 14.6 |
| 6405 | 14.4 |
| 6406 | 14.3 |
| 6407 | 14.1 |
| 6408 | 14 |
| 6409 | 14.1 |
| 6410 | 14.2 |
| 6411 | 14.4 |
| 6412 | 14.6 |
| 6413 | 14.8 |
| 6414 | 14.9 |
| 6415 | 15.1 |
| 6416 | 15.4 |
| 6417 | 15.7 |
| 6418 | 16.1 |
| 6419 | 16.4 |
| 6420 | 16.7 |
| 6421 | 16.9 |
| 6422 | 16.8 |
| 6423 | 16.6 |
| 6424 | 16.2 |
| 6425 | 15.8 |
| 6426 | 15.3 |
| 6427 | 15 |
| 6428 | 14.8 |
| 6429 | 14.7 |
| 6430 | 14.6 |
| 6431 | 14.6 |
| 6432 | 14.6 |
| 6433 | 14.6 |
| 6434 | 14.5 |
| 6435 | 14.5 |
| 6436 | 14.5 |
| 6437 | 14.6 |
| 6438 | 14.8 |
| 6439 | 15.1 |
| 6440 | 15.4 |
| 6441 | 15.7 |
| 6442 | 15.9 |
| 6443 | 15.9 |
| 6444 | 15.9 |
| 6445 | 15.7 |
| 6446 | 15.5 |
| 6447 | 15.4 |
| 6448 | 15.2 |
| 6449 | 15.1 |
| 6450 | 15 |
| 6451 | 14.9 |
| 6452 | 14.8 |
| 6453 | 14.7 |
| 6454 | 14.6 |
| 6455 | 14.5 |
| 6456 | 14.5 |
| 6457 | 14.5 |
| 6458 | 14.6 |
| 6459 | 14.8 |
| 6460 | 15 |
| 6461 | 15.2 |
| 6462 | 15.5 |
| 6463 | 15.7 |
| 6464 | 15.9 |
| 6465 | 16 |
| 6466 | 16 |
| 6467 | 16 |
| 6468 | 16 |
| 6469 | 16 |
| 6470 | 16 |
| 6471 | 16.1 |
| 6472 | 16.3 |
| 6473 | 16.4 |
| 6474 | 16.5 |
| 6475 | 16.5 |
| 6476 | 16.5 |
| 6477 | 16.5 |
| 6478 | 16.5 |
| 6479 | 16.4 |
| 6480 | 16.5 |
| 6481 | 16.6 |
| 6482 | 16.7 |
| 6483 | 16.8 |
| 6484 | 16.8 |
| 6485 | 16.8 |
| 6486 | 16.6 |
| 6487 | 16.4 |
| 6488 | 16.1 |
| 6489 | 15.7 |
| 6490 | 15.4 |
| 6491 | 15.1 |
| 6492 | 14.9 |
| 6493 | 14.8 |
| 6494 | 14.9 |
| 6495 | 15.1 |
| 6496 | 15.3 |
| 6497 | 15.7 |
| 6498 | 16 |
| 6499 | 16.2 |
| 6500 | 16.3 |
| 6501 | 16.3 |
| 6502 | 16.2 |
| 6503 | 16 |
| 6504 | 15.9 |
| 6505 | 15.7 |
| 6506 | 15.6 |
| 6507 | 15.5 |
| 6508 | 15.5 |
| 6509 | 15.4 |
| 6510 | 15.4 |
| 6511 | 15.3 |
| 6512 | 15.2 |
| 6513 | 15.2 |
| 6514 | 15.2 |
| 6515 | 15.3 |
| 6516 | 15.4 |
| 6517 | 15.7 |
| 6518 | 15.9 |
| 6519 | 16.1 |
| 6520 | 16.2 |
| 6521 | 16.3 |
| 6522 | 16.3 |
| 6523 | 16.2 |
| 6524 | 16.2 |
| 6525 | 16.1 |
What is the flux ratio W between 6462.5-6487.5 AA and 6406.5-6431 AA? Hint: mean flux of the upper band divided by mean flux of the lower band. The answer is 1.07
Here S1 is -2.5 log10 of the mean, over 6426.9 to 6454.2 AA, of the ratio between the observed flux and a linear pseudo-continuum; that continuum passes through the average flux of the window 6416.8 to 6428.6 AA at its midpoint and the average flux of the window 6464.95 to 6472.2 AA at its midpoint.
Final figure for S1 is 0.07 mag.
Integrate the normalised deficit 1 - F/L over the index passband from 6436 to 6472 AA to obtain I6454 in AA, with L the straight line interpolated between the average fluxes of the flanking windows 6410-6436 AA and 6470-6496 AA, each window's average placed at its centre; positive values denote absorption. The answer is 0.9 AA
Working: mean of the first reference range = 15.3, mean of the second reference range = 16.1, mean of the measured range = 15.3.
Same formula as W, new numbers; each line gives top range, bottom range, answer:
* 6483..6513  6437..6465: 1.04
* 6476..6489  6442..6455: 1.09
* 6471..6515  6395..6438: 1.06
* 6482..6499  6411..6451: 1.03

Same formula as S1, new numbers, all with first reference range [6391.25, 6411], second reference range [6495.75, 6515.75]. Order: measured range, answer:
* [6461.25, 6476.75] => -0.050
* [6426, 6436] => 0.028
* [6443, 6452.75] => -0.007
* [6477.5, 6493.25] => -0.045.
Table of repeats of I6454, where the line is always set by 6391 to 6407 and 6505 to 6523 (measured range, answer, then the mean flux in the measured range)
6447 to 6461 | 0.4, 14.8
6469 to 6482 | -0.8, 16.4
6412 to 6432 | -0.5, 15.6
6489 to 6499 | 0.1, 15.3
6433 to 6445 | 0.1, 15.2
